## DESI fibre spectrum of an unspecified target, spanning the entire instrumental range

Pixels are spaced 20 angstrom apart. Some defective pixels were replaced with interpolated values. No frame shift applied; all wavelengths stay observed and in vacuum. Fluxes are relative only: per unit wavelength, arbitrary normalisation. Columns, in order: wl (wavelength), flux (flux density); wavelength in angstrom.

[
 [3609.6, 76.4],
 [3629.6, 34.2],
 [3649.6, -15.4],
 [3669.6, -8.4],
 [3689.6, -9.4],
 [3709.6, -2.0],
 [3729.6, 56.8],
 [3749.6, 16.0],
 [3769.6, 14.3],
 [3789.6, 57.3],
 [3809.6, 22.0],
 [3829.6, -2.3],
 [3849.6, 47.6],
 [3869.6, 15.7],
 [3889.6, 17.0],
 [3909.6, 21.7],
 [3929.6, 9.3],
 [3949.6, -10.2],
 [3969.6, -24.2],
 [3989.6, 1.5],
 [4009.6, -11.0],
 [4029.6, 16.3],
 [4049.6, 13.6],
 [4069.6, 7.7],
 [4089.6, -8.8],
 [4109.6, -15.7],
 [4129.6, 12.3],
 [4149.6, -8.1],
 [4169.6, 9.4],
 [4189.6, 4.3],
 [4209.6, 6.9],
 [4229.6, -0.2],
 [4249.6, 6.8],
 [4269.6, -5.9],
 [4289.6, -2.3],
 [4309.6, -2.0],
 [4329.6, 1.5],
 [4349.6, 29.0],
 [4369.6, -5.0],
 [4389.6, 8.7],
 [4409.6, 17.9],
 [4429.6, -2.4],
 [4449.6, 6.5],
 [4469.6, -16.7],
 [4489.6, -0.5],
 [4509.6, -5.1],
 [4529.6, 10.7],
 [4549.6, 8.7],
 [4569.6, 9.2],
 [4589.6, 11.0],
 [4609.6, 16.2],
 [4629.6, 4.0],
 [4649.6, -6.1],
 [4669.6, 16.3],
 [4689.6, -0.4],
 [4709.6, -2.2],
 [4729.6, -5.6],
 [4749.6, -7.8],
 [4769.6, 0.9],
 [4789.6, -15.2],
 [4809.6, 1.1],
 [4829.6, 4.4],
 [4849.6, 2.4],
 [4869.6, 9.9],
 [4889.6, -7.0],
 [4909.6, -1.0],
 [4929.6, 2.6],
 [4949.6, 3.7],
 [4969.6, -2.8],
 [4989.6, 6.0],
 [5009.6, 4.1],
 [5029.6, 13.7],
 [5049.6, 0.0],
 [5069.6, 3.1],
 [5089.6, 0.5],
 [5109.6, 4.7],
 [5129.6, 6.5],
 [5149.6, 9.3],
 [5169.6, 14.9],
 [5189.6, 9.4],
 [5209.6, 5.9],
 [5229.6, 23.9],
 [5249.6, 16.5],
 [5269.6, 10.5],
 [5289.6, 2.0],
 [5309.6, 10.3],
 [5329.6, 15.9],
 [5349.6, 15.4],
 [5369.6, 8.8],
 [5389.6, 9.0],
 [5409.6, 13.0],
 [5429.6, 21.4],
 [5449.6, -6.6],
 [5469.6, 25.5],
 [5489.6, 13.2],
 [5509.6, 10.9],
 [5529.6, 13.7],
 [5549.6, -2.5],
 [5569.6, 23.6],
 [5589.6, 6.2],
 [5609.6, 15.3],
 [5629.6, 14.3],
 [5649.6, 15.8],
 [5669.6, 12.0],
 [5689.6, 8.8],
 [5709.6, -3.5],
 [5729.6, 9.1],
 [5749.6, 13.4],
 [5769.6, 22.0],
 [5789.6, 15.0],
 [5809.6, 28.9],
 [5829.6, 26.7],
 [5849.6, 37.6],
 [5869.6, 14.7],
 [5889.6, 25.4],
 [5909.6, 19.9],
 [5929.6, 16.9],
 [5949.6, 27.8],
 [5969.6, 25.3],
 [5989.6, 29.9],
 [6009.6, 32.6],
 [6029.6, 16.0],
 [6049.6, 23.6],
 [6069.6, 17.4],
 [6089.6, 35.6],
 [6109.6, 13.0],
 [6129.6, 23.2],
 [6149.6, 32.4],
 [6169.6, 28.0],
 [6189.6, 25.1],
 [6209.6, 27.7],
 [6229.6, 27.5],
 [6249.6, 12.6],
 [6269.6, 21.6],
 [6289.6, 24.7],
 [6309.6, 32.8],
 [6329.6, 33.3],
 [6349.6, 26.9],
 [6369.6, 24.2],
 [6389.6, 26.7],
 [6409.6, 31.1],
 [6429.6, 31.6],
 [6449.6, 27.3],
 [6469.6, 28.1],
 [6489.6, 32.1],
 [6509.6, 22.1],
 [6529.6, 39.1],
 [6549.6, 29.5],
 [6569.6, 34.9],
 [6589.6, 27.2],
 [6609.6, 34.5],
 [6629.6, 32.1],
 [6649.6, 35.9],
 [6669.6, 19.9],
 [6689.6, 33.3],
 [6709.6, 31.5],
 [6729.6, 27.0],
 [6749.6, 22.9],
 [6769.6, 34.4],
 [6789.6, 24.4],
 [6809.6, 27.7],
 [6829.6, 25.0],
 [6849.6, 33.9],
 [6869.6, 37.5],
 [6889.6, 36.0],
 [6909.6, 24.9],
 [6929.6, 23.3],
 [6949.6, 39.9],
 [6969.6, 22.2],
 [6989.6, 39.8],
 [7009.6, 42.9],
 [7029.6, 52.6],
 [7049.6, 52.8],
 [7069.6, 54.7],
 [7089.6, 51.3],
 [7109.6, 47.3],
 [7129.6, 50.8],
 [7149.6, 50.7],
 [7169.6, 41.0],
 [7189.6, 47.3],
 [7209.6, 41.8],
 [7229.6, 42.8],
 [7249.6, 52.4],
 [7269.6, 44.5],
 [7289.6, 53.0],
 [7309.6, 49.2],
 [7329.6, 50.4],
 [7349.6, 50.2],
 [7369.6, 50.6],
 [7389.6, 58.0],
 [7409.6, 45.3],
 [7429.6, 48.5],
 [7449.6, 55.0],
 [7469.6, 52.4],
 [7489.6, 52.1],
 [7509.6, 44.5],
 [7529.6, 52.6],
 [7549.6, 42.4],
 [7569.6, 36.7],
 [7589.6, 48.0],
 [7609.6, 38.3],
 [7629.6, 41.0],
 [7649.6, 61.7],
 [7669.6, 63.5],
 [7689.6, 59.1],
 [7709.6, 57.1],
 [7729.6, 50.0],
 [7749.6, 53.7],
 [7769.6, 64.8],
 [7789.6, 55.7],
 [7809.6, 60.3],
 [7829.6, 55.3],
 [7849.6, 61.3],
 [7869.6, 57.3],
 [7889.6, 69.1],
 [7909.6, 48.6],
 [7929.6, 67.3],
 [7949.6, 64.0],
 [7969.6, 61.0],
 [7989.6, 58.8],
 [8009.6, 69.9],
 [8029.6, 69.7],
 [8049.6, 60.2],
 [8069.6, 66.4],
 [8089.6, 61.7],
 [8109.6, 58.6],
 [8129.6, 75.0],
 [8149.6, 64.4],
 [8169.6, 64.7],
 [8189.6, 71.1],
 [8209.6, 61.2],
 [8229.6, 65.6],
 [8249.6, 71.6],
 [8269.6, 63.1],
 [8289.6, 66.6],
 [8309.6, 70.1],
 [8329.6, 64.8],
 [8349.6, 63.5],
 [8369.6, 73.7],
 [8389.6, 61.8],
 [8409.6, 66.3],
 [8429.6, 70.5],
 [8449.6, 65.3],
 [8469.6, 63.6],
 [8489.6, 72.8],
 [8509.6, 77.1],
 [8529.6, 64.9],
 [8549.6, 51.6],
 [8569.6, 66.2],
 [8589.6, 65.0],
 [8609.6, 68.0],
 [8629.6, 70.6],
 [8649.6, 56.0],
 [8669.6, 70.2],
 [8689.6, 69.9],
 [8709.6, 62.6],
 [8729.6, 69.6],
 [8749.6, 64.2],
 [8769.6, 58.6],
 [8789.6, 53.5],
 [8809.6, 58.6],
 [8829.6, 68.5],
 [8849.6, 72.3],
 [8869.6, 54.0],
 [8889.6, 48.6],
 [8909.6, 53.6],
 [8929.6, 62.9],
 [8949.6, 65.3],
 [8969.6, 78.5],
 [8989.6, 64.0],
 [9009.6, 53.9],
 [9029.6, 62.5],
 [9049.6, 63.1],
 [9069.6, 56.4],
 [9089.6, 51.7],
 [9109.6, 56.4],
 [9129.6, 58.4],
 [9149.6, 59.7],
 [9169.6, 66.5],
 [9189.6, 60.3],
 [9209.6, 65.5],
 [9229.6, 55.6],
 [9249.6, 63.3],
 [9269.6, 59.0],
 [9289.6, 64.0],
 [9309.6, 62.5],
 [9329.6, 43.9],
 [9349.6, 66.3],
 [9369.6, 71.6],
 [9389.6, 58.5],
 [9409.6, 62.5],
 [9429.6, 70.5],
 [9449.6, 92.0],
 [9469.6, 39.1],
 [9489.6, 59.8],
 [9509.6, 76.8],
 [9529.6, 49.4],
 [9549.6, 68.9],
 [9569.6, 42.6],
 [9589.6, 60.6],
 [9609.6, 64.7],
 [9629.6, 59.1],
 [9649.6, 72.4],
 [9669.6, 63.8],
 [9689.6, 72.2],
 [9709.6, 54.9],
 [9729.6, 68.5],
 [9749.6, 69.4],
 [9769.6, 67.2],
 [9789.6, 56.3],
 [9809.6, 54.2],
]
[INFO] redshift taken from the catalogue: 0.758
